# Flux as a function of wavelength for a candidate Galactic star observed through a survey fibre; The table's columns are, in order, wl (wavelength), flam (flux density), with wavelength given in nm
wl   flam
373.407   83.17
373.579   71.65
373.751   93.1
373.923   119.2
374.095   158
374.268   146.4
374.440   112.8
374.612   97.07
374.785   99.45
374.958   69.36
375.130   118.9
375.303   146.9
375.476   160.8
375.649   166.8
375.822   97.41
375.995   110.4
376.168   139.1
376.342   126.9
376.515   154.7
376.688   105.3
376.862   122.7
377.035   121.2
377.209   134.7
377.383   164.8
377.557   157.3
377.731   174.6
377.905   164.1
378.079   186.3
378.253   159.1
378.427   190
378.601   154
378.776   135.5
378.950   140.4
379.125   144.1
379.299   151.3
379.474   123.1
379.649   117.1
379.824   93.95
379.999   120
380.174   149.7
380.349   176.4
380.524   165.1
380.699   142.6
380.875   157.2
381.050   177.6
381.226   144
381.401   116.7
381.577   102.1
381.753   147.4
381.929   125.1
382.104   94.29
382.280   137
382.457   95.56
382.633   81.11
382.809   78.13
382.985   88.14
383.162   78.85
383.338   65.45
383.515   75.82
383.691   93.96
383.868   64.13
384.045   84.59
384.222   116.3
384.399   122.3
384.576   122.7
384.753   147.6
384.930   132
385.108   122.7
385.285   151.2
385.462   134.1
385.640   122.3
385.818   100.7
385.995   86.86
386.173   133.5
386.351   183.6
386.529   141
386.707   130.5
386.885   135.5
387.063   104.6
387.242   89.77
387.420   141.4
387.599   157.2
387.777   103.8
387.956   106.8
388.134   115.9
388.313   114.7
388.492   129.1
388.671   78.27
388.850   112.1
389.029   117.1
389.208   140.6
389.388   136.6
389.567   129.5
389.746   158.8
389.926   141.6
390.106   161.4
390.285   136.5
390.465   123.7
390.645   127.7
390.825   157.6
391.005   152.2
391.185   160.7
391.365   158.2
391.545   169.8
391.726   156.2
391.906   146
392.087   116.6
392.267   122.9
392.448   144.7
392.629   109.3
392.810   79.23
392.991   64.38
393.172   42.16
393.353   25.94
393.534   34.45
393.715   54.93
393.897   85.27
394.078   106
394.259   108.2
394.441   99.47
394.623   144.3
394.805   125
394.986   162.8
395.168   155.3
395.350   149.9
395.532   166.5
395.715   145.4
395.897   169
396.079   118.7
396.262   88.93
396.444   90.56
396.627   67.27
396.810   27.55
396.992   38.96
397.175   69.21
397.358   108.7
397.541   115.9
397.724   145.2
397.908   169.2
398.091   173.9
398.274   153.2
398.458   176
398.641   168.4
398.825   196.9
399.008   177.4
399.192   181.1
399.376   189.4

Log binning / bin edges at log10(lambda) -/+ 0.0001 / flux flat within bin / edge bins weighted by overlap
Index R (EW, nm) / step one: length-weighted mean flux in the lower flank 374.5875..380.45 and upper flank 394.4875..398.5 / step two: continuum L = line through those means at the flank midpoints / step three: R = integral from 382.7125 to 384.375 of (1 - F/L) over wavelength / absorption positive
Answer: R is 0.61 nm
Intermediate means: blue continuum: 138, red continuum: 125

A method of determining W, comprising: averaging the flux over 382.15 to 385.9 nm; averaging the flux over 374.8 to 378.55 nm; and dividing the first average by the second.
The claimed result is 0.7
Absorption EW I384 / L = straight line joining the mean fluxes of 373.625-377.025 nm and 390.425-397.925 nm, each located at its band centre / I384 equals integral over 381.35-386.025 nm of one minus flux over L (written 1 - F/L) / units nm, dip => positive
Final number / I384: 0.46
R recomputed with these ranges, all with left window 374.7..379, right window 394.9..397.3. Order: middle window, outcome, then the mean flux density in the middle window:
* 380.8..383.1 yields 0.25 nm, 118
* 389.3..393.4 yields -0.32 nm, 128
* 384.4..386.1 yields 0.04 nm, 124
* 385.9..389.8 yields -0.03 nm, 125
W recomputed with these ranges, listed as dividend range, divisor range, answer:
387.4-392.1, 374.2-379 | 0.98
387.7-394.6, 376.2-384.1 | 0.91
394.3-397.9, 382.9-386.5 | 1.04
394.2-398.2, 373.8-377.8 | 0.92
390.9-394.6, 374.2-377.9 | 0.82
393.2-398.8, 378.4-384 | 0.95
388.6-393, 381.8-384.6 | 1.40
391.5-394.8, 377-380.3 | 0.68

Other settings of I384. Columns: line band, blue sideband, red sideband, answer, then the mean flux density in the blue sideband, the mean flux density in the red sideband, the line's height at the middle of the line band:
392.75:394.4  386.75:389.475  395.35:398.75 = 0.73 nm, 119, 123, 121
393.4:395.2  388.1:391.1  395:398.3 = 0.28 nm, 132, 120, 124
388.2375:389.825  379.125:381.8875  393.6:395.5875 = 0.05 nm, 139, 122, 128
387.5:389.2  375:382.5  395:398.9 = 0.22 nm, 140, 129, 134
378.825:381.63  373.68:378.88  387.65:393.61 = -0.15 nm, 136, 121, 132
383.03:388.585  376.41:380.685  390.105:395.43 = 0.65 nm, 146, 119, 132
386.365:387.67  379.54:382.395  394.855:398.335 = -0.02 nm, 135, 122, 130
